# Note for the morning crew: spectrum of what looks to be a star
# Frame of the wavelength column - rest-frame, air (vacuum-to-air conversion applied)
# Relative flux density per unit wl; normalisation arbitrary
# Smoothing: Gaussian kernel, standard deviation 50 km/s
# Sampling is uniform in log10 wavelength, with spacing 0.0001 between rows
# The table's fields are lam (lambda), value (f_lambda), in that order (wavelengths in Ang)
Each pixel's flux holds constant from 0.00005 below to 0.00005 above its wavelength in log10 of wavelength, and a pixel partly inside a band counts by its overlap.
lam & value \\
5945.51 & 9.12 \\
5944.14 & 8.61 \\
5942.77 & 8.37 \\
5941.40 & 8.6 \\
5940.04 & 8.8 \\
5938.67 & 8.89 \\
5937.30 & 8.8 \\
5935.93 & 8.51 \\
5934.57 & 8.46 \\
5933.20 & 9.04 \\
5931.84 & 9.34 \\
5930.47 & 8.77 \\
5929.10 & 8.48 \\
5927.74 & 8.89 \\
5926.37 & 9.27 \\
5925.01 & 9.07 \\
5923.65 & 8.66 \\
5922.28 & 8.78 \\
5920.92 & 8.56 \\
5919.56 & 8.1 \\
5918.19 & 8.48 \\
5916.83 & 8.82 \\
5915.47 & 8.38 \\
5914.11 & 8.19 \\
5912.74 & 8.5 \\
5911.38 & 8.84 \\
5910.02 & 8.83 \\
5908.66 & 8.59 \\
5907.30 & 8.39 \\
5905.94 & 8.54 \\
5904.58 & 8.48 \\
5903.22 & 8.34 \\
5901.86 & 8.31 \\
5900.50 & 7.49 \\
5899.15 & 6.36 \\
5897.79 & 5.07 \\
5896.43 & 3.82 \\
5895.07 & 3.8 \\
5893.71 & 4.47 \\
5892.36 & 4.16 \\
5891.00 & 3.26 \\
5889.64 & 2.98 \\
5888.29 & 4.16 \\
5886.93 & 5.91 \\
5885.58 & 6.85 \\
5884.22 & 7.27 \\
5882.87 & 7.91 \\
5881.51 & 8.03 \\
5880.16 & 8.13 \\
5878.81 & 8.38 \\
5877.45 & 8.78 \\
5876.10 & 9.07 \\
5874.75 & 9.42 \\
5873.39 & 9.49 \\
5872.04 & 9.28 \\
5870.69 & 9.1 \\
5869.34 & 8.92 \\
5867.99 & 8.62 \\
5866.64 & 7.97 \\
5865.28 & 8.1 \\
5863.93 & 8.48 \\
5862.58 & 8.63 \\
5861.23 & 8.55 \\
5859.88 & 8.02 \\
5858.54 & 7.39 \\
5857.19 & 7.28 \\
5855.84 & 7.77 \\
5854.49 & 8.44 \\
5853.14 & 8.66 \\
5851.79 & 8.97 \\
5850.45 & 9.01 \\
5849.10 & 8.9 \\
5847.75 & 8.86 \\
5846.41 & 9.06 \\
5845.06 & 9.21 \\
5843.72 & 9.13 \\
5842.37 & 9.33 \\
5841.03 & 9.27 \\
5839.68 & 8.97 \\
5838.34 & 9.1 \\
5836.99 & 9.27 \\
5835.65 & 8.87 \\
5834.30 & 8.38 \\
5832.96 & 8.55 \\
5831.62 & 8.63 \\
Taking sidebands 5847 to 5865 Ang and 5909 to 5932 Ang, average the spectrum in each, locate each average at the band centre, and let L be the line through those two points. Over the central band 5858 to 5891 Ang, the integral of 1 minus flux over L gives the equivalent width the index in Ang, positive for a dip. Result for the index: 2.6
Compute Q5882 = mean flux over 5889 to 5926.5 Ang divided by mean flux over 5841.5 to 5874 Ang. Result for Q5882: 0.84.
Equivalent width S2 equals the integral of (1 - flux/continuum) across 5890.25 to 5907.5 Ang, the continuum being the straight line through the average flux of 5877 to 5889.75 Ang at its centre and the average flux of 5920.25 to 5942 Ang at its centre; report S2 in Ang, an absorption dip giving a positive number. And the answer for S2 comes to 3.41 Ang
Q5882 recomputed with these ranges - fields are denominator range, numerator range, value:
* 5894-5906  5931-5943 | 1.35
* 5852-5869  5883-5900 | 0.61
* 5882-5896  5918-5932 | 1.72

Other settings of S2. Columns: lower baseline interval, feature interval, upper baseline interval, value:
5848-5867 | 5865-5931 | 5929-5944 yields 6.7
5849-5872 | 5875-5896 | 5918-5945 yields 5.6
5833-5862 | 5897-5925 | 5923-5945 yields 1.8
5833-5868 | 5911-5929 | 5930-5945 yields 0.2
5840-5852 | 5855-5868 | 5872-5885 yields 1.1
